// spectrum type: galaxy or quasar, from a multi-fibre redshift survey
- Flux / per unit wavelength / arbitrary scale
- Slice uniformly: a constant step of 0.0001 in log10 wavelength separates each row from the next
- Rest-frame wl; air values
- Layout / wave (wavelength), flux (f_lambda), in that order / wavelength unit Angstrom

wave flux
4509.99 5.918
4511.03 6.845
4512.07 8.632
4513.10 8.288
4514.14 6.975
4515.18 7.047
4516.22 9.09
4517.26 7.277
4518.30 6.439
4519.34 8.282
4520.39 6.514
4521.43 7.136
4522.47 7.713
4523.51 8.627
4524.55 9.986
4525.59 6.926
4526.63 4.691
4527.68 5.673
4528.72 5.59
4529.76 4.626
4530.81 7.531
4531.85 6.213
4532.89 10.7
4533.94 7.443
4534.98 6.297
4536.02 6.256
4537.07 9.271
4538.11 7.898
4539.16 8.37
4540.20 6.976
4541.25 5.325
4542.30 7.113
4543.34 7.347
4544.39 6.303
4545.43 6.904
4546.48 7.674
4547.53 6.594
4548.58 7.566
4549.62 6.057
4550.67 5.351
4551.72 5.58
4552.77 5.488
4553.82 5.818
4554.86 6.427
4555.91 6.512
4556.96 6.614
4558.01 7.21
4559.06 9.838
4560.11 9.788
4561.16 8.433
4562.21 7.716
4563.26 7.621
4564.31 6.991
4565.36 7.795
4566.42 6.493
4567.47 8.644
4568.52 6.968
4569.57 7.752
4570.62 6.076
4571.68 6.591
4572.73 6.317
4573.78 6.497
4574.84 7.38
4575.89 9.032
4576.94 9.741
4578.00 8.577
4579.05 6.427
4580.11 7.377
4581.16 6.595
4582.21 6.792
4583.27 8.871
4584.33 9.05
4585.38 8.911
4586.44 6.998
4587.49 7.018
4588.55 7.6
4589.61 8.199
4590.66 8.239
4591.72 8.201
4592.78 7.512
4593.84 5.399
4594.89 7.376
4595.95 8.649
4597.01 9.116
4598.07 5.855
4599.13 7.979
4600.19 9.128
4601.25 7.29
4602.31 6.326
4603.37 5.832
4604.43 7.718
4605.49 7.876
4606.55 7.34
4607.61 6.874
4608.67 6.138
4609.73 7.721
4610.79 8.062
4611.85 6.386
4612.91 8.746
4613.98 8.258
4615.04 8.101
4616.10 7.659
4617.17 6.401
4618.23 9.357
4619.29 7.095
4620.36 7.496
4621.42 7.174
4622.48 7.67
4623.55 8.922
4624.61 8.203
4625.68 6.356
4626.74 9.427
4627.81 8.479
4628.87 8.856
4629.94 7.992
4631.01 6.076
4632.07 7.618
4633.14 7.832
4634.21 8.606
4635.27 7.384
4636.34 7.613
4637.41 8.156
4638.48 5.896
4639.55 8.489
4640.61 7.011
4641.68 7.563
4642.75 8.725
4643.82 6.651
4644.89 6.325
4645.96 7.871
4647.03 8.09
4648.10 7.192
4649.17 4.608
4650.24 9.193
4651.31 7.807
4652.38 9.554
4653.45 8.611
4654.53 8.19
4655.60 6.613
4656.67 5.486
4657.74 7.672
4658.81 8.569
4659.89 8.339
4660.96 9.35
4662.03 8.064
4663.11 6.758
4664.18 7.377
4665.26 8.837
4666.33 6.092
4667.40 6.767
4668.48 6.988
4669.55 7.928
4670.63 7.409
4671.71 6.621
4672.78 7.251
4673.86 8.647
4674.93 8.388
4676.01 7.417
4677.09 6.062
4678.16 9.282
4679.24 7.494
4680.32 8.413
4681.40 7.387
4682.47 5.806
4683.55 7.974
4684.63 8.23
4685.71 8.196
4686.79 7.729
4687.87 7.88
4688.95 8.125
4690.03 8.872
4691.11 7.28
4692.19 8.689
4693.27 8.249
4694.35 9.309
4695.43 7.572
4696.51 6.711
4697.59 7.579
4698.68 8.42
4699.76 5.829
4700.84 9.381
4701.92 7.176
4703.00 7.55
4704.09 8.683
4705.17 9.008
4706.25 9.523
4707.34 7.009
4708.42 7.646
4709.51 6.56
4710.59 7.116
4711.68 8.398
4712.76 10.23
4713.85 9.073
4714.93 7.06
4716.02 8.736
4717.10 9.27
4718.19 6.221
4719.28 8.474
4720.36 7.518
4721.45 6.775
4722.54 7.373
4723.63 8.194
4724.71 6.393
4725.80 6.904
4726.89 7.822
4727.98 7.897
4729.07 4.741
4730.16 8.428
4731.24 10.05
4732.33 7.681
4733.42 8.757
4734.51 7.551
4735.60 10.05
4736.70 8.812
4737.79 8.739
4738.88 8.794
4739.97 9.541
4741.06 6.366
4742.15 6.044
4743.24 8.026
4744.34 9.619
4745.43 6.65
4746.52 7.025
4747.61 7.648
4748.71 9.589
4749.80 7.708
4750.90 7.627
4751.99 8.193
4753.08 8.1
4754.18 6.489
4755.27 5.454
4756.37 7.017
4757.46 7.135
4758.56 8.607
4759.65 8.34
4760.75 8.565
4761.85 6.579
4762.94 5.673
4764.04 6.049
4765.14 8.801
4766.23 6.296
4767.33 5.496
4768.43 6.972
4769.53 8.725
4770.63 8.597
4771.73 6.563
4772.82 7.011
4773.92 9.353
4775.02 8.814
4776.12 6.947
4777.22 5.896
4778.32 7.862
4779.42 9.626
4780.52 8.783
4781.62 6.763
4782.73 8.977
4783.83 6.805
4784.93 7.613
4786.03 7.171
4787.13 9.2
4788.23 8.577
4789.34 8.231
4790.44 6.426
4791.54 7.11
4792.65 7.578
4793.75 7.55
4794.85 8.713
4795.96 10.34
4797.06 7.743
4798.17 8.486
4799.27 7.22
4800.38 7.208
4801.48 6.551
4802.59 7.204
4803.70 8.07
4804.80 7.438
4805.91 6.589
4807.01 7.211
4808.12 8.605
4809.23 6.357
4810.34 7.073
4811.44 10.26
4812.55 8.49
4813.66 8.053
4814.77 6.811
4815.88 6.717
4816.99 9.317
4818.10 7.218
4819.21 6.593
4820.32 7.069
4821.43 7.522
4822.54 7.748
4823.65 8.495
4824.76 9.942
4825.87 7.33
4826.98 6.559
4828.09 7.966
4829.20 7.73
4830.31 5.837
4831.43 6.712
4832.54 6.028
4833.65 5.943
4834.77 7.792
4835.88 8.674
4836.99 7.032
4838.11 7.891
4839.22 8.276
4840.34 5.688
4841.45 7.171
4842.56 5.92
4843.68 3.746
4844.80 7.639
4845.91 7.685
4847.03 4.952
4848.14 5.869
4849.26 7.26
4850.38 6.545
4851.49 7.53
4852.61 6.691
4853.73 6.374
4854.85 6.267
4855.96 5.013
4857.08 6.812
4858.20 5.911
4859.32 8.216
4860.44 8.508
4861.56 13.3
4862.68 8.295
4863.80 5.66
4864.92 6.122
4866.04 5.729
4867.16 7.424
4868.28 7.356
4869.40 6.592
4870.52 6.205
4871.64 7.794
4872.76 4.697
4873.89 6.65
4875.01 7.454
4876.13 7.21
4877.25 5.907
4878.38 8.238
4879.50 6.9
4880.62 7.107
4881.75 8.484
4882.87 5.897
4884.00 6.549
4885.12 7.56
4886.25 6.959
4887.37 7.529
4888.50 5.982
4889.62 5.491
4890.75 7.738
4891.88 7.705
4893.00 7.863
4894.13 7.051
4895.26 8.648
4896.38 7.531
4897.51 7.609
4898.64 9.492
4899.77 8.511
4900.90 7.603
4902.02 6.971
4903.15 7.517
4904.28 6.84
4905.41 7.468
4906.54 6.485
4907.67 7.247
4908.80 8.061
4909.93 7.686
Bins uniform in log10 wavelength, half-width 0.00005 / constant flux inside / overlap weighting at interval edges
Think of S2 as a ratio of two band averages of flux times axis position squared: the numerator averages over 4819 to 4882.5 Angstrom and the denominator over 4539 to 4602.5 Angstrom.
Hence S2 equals 1.1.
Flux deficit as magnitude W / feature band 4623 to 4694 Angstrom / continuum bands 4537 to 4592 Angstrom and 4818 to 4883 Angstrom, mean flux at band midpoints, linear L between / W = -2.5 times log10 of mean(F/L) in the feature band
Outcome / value -0.068 mag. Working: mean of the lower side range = 7.36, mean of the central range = 7.72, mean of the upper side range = 7.04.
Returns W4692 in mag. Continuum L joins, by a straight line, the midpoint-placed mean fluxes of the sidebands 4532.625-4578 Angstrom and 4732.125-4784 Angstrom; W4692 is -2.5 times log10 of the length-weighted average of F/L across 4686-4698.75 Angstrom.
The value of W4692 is -0.06 mag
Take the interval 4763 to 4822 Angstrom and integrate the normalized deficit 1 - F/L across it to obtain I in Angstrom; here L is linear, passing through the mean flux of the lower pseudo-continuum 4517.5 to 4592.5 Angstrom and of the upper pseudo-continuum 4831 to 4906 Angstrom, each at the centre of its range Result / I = -4.4 Angstrom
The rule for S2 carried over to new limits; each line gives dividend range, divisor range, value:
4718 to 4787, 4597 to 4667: 1.06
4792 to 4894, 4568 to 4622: 1.07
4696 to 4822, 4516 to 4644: 1.12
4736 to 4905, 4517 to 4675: 1.09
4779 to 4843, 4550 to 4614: 1.13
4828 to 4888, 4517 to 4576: 1.11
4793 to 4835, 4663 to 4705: 1.04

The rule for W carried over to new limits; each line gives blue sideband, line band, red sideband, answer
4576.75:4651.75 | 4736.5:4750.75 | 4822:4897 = -0.097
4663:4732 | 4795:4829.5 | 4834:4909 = -0.060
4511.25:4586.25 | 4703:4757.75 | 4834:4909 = -0.098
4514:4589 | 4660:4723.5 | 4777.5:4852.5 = -0.065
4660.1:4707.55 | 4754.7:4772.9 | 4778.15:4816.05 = 0.093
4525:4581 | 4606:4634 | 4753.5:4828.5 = -0.067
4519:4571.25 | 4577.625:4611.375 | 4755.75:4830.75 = -0.043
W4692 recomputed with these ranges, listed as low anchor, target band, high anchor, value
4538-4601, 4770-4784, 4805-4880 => -0.097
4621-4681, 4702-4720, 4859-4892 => -0.082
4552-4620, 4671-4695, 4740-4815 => -0.042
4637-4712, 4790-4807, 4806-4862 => -0.036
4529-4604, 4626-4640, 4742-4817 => -0.060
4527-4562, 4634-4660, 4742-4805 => -0.044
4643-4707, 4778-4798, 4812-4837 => -0.074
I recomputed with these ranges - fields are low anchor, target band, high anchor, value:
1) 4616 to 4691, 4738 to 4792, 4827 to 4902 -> -2.0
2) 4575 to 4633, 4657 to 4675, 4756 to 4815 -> 0.1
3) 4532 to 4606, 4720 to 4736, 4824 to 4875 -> -1.3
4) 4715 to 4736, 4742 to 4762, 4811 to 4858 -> -0.1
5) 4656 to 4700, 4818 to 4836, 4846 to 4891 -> -0.6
